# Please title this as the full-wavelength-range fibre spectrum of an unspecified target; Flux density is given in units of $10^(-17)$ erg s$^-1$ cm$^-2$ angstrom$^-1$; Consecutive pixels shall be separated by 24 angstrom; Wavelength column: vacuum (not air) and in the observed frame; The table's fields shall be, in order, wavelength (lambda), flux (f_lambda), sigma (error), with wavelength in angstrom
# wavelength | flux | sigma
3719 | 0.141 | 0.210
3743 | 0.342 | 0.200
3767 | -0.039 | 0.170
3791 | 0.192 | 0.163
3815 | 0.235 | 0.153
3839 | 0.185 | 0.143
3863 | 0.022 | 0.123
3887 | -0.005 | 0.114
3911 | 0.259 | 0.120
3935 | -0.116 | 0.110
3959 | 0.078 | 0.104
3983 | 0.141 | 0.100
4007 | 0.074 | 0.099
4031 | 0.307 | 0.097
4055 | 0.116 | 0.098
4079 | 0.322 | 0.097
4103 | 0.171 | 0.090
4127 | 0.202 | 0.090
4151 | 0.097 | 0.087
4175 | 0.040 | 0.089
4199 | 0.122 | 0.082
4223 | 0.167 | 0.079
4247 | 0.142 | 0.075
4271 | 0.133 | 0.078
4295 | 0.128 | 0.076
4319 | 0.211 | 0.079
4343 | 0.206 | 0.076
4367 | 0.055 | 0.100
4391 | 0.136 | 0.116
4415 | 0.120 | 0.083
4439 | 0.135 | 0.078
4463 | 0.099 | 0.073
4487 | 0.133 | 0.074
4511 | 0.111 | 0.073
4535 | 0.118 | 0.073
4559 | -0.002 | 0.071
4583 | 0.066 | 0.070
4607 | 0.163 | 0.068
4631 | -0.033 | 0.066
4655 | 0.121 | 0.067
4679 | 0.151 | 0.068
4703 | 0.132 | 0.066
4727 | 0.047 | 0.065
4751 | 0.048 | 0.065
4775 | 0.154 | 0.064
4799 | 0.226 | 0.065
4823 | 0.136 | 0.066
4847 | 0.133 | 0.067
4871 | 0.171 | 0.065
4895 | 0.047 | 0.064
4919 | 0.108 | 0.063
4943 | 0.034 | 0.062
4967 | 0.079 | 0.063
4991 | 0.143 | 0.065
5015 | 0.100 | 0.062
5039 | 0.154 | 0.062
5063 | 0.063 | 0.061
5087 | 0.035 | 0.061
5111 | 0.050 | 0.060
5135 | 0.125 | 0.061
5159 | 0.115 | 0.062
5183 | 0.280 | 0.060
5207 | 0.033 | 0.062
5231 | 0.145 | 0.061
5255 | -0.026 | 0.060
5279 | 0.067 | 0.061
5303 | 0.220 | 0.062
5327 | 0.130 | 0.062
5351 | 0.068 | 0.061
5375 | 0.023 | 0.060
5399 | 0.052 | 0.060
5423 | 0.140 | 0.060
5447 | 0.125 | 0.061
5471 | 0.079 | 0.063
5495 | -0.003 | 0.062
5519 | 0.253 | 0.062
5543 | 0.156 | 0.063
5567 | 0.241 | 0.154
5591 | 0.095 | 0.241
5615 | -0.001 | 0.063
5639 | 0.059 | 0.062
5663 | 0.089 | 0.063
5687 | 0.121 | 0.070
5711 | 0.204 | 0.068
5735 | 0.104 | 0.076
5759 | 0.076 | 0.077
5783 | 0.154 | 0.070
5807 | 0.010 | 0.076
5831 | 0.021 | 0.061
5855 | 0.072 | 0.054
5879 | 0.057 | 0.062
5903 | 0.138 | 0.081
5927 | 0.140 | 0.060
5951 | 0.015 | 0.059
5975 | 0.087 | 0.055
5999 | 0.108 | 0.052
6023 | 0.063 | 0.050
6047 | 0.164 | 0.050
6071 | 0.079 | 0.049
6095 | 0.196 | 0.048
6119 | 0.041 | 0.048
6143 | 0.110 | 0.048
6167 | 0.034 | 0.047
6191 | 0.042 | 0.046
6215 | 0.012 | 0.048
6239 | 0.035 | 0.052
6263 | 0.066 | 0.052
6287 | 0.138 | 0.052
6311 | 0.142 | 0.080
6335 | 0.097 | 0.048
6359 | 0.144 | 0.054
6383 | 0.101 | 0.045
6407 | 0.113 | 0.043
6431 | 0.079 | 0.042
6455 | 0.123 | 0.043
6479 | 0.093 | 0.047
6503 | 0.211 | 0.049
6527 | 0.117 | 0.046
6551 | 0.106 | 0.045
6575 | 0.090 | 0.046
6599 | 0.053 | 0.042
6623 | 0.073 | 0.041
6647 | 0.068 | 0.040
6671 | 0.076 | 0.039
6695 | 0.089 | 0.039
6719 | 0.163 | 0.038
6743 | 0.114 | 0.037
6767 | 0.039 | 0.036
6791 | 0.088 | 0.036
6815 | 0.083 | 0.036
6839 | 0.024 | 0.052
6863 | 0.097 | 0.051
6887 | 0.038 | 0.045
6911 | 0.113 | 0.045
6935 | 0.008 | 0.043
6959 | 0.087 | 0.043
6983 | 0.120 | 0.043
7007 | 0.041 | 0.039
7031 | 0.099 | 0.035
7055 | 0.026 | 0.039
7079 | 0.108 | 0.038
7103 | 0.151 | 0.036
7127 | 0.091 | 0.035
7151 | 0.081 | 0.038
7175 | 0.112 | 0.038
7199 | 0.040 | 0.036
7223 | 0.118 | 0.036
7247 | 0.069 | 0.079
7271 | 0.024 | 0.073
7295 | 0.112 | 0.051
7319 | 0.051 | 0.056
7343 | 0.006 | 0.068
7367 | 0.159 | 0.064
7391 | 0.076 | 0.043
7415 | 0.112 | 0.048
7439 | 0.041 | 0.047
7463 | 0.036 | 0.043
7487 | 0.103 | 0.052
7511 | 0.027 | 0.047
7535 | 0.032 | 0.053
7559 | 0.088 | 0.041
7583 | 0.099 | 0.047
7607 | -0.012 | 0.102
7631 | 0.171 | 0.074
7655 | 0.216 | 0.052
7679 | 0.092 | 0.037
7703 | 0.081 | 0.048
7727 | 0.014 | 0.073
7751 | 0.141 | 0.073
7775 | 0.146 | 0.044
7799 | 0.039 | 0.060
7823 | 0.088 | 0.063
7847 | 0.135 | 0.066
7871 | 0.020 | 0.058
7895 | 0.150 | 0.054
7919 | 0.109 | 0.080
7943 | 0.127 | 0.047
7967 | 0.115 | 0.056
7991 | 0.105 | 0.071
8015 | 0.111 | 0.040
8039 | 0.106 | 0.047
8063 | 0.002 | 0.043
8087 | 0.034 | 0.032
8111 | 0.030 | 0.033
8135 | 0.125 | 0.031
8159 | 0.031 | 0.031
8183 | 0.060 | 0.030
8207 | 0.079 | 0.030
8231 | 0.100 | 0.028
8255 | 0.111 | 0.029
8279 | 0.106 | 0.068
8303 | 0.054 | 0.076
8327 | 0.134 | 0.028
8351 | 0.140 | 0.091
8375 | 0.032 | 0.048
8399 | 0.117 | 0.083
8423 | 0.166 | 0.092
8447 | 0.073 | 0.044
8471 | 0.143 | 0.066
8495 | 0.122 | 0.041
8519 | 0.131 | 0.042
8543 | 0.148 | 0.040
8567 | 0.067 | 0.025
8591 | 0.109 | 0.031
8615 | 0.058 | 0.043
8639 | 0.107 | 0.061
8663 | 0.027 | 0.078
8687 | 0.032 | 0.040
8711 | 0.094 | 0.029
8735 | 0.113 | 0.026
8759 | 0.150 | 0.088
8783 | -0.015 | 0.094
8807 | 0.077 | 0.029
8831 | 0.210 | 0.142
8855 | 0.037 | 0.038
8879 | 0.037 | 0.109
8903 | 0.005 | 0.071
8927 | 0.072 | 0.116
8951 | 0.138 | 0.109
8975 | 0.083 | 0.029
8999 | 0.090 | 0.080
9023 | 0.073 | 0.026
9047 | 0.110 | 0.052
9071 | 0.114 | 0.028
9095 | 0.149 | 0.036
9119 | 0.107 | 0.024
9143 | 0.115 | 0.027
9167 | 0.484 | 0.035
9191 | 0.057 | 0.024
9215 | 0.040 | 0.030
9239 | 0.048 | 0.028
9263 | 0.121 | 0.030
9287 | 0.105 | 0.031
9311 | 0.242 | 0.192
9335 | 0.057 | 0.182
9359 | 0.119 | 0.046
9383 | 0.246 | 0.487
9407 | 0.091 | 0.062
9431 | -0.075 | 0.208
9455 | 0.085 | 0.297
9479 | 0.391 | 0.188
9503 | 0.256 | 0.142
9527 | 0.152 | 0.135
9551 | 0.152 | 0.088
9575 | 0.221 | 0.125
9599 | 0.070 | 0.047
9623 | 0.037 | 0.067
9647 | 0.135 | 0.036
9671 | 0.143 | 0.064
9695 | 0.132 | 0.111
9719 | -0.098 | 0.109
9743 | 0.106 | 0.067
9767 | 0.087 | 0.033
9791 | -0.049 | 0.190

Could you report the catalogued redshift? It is 1.46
